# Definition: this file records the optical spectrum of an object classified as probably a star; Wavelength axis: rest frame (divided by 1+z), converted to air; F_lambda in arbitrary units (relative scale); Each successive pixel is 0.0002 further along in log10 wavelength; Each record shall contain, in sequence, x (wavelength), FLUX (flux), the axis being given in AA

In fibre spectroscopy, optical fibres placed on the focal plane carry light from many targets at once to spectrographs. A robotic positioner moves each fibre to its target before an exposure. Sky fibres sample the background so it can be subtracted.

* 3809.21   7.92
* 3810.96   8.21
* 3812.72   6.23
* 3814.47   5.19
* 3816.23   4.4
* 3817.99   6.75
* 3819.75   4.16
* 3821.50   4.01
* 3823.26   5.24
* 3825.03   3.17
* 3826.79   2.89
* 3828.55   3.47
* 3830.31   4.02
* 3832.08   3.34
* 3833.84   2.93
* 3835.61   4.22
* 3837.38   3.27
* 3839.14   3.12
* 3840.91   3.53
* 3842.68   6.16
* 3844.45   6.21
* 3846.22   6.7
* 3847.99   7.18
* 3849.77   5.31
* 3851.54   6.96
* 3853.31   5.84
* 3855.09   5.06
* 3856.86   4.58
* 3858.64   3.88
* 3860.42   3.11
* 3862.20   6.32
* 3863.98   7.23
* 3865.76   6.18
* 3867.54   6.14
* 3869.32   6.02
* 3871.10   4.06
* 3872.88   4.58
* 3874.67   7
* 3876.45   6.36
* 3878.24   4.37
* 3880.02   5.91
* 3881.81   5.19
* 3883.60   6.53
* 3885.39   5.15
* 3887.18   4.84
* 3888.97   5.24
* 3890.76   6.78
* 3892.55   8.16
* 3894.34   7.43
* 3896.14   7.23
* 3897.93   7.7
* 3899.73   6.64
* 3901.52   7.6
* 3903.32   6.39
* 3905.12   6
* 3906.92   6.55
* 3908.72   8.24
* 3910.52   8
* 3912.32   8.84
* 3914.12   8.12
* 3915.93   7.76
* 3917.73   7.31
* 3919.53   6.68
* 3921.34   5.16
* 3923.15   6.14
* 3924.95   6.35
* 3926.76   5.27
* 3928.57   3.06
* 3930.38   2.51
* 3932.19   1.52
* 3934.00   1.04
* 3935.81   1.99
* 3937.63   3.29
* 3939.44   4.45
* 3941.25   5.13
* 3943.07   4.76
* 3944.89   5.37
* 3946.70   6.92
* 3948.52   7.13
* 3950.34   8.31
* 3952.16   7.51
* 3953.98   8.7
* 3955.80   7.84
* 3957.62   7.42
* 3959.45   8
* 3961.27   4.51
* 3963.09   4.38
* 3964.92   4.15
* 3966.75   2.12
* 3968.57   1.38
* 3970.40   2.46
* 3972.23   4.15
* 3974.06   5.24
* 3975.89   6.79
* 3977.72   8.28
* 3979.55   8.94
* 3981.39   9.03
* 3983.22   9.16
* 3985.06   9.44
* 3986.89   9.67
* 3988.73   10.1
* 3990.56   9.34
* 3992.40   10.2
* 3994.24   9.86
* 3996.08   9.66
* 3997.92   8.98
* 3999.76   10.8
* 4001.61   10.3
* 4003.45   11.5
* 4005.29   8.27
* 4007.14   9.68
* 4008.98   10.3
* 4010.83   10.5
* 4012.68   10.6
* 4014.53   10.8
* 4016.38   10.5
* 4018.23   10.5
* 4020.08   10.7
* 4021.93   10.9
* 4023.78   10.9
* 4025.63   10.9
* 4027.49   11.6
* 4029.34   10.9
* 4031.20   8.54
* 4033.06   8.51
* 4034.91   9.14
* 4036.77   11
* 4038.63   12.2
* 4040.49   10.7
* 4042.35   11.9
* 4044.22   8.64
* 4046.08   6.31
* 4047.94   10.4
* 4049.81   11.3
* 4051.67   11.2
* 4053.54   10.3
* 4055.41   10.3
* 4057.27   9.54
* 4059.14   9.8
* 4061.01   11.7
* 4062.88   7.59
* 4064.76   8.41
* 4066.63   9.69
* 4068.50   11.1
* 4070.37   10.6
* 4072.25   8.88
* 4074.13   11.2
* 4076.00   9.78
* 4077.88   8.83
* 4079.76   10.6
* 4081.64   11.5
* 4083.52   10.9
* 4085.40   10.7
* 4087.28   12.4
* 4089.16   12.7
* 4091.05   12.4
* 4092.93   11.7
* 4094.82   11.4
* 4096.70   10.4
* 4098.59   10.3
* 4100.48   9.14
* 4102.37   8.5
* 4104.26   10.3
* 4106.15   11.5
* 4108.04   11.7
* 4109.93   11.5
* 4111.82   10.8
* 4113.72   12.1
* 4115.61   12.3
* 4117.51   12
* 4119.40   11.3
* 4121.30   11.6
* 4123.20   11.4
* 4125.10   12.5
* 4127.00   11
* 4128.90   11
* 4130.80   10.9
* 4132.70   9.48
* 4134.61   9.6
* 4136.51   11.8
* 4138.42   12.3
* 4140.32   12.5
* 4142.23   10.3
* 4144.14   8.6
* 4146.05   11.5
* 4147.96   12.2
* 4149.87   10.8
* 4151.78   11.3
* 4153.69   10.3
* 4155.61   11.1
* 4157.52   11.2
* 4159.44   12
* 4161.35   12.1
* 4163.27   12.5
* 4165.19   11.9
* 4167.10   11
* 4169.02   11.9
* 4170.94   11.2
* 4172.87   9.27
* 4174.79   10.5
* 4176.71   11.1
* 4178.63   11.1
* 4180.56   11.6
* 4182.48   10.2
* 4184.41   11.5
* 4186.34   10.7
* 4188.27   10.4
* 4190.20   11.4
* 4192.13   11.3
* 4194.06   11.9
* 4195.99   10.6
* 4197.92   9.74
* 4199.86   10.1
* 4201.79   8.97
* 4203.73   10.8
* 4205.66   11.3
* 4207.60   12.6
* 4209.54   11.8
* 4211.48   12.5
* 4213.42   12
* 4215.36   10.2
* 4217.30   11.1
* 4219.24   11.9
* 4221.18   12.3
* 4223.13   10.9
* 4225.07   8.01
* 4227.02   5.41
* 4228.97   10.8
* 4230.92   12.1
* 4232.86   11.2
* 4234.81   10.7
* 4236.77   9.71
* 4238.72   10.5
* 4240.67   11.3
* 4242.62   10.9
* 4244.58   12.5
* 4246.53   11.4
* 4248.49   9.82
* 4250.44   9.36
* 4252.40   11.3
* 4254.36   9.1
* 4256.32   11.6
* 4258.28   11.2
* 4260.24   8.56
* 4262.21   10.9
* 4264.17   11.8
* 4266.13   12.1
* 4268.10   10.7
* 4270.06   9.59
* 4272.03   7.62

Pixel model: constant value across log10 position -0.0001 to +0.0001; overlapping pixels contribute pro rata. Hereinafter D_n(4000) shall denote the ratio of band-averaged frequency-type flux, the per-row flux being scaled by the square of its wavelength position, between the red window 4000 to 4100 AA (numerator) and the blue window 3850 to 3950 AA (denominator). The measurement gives 1.95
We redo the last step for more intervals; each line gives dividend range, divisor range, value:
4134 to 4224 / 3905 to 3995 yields 1.98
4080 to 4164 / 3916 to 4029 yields 1.62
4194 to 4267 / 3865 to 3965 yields 2.10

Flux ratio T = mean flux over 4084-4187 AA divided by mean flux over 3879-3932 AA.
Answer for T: 1.75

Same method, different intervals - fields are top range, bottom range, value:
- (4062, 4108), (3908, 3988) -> 1.75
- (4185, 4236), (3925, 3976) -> 2.23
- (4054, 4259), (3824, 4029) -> 1.64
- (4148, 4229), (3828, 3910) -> 1.94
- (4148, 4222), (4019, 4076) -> 1.10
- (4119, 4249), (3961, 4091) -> 1.17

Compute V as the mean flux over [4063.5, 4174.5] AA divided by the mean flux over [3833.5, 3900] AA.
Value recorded 2.0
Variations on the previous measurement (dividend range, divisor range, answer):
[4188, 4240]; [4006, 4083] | 1.05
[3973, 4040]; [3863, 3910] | 1.56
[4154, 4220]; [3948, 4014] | 1.40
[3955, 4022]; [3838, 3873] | 1.53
